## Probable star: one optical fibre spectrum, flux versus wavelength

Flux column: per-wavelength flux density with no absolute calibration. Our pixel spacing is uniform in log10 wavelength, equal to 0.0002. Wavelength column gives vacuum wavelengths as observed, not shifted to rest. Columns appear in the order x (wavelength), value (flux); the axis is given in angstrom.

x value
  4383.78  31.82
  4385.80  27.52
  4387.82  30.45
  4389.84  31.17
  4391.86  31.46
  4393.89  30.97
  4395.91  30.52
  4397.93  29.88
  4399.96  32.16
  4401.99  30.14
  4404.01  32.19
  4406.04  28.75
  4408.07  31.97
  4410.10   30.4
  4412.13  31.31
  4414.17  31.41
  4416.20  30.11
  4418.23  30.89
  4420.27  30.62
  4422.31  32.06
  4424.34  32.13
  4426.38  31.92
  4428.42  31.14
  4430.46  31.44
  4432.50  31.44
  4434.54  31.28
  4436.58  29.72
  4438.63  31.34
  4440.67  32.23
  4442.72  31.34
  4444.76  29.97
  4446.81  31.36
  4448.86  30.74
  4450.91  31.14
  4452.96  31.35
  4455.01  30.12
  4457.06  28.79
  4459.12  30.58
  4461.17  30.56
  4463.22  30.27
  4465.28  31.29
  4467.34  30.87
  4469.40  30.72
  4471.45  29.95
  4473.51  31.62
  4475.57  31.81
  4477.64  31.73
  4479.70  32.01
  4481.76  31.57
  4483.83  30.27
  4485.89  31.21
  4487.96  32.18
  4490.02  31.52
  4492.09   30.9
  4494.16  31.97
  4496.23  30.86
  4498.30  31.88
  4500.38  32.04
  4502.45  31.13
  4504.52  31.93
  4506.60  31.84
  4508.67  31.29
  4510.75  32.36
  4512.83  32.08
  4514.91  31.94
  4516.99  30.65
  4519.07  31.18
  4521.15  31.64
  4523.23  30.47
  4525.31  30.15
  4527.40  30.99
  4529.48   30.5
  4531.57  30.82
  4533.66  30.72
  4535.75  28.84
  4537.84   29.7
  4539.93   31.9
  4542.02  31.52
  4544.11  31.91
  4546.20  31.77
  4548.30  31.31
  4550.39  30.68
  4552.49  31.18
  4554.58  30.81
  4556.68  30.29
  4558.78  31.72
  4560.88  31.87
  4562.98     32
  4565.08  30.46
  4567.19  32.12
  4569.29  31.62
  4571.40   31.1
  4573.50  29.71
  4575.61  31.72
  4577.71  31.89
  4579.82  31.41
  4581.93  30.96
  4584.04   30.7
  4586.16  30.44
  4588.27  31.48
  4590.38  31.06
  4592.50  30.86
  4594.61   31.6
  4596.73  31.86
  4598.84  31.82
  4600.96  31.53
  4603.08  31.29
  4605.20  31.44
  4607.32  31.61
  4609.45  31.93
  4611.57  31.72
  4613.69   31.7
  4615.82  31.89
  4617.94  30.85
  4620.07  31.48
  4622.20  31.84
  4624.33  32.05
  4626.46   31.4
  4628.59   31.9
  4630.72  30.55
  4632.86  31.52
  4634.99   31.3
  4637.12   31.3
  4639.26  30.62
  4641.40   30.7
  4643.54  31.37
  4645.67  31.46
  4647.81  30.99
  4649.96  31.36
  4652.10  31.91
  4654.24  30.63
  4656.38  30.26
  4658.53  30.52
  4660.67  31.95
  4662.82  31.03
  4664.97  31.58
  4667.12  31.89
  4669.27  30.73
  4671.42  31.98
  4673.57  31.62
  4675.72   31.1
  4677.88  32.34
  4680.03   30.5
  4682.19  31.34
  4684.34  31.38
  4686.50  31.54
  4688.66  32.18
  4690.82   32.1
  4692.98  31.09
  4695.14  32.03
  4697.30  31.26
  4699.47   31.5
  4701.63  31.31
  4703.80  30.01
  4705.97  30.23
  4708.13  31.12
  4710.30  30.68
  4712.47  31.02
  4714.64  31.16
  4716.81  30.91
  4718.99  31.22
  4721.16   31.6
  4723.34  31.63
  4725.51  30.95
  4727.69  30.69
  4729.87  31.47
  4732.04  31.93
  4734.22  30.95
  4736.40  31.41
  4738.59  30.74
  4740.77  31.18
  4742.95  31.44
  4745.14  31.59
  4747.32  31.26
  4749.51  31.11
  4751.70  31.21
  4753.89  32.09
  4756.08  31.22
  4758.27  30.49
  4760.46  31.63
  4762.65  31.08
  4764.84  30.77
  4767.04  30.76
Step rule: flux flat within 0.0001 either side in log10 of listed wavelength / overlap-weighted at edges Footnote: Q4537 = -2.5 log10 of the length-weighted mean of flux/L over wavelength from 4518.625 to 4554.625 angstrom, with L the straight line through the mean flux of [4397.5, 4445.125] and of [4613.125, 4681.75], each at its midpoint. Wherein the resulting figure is 0.01 mag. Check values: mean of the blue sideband 31.1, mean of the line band 30.9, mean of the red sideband 31.3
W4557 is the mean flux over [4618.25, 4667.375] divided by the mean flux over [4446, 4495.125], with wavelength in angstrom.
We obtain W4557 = 1.0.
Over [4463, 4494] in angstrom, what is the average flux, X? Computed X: 31.2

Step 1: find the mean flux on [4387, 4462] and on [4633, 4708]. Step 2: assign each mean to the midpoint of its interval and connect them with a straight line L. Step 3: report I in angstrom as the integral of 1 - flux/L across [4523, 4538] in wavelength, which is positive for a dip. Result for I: 0.4 angstrom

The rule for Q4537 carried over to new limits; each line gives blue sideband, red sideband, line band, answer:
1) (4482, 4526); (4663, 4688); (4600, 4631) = -0.004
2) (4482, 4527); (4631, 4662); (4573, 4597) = 0.003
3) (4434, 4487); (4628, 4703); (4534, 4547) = 0.005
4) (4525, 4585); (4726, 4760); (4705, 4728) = 0.007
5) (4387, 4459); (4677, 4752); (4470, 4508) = -0.015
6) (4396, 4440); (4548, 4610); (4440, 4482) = 0.007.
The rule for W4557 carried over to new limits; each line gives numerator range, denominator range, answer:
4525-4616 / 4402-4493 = 1.00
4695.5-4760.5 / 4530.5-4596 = 1.00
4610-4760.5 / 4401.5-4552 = 1.01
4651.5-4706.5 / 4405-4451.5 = 1.01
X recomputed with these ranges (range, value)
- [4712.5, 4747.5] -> 31.3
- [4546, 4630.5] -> 31.4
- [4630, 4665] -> 31.1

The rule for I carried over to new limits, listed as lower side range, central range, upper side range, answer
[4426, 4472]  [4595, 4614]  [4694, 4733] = -0.38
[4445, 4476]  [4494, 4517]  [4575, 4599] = -0.58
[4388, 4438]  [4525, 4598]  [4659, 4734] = 0.22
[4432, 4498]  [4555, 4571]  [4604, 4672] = -0.10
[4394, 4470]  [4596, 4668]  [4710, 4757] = -0.56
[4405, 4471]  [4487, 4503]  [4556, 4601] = -0.26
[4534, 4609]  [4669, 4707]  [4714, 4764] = -0.14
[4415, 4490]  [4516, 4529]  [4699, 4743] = 0.10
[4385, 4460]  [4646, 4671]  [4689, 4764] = -0.04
